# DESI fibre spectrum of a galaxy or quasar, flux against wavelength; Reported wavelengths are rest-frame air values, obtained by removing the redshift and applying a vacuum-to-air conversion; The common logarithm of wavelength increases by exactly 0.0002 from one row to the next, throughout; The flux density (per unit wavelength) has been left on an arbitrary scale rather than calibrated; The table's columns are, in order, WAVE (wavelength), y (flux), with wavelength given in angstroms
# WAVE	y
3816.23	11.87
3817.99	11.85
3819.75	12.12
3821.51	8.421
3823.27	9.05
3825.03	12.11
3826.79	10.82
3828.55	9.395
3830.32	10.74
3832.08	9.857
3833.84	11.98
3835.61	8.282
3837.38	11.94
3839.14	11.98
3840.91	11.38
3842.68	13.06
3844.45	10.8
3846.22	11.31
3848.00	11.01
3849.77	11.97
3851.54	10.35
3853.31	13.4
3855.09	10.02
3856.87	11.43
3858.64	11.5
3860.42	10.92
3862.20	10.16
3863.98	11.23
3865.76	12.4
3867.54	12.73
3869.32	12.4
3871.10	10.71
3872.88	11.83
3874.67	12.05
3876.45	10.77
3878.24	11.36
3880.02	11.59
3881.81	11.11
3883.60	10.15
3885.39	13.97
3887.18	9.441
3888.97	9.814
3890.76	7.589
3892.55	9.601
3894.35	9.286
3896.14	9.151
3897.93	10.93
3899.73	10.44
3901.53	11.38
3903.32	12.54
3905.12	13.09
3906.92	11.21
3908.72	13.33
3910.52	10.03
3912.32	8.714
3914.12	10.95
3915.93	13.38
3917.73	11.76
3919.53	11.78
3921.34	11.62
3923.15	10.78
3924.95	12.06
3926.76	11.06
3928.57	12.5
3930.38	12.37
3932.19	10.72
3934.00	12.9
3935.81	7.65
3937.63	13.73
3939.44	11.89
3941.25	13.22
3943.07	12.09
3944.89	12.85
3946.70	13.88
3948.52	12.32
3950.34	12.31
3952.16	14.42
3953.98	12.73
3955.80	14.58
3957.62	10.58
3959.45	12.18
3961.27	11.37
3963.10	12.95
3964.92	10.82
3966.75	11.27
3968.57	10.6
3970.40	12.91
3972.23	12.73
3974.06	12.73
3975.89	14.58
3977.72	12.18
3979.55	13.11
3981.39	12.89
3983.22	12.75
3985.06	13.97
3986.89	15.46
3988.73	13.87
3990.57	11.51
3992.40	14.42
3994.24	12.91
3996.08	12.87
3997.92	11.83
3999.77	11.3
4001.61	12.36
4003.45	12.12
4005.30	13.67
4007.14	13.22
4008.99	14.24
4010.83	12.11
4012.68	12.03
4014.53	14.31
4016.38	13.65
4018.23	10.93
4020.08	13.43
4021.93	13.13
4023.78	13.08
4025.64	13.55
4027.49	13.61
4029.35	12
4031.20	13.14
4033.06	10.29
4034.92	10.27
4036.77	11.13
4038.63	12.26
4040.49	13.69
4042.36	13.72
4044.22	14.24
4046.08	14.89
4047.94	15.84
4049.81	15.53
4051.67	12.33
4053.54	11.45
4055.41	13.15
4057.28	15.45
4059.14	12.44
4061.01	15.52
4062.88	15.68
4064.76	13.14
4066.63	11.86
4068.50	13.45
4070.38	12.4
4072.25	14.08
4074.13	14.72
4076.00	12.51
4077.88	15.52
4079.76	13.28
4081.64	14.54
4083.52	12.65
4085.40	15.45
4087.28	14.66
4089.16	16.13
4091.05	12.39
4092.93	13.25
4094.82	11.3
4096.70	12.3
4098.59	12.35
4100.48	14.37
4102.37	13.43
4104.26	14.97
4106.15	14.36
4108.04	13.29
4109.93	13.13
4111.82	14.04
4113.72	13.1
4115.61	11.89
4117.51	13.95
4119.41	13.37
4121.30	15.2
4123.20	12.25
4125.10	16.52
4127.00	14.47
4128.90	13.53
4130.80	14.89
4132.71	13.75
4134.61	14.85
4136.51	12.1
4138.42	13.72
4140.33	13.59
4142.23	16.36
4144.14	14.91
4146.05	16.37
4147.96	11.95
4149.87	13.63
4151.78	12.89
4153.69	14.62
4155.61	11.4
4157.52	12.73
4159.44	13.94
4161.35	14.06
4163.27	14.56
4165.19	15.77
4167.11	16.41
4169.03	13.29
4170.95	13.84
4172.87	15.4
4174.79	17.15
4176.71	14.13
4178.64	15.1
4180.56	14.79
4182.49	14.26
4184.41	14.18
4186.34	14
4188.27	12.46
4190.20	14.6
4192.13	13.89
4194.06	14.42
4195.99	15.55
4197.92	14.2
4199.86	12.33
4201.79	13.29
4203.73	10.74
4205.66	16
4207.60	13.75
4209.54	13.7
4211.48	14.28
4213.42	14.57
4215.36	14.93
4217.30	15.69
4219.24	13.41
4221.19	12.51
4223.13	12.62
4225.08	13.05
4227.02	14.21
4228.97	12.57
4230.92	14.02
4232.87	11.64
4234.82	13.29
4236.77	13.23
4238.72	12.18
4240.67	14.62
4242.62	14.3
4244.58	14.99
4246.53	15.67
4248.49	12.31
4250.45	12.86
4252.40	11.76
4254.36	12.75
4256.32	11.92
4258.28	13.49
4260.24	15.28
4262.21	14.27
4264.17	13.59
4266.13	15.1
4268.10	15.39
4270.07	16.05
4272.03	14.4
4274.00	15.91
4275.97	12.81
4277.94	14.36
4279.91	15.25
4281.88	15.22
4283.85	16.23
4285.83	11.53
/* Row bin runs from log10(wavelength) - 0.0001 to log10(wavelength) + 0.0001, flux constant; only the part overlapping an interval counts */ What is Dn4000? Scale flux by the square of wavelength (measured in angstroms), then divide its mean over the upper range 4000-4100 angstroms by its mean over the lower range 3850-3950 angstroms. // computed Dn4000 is 1.26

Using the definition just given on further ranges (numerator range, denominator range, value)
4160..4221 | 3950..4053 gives 1.22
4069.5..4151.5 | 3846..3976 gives 1.32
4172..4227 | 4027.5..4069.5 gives 1.14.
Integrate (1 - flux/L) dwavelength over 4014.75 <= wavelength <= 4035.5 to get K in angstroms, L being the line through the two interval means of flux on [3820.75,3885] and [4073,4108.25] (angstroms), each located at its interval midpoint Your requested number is 0.8 angstroms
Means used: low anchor 11.1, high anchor 13.8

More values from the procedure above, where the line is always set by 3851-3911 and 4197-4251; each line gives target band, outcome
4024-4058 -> -2.3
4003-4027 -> -1.9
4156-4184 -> -2.9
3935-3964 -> -2.0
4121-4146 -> -2.7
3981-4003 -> -2.0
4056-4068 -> -1.5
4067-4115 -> -3.7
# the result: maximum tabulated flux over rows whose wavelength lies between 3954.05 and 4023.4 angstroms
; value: 15.46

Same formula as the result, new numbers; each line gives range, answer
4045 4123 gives 16.13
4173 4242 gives 17.15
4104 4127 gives 16.52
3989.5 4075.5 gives 15.84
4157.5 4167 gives 15.77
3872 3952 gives 13.97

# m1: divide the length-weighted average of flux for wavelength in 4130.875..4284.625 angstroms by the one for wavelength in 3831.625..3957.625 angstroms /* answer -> 1.22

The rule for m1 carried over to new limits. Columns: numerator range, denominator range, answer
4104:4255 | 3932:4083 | 1.07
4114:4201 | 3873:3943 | 1.26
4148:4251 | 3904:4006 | 1.13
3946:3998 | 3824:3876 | 1.13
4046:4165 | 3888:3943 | 1.23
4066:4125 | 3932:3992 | 1.08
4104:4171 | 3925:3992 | 1.12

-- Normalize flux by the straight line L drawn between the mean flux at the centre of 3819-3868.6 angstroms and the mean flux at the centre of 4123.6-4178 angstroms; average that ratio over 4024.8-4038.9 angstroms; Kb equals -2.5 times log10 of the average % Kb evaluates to 0.09 mag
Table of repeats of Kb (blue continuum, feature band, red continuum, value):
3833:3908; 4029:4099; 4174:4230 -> -0.050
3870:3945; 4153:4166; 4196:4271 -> -0.053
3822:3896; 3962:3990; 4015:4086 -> -0.033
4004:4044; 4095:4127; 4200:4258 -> -0.047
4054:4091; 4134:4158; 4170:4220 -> 0.028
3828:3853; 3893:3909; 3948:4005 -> 0.063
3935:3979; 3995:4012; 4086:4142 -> 0.013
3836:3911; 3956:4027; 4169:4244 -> -0.051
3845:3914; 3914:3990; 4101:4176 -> -0.043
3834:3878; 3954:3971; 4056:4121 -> 0.045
